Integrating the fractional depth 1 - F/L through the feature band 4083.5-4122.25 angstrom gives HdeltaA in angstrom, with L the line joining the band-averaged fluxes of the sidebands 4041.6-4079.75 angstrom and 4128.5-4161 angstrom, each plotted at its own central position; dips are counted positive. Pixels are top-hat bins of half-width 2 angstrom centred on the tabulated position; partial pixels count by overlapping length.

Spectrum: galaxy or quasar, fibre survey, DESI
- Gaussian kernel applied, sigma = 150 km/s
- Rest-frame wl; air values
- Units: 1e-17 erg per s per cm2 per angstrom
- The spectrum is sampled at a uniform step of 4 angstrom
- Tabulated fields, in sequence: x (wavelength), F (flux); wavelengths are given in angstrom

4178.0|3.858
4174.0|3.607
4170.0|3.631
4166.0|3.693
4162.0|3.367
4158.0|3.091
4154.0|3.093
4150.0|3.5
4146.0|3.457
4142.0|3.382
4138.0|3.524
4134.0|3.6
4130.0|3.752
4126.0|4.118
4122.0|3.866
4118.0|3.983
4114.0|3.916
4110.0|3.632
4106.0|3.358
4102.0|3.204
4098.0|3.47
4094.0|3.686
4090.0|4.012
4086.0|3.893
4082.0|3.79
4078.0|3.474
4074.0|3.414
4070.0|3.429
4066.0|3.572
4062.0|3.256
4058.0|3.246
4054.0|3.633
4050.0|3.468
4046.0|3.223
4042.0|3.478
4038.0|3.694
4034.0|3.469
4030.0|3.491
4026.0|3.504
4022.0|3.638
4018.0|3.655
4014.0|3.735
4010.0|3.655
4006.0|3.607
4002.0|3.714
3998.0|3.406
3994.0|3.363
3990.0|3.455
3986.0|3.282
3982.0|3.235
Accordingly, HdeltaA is -3.2 angstrom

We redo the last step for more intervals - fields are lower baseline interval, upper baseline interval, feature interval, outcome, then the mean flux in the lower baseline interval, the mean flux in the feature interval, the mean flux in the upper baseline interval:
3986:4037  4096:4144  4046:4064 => 1.0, 3.55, 3.38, 3.65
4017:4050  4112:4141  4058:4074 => 1.0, 3.51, 3.4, 3.81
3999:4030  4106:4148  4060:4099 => 0.7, 3.63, 3.6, 3.71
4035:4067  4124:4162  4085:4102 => -1.1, 3.44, 3.69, 3.49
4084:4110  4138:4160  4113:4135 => -2.7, 3.61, 3.88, 3.32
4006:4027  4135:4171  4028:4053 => 0.9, 3.64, 3.48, 3.41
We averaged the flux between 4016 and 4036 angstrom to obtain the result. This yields 3.55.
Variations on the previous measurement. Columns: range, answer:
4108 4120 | 3.84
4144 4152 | 3.48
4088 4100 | 3.72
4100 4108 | 3.28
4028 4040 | 3.55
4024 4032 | 3.5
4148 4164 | 3.26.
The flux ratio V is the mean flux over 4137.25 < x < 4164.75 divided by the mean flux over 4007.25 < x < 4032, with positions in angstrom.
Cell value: 0.93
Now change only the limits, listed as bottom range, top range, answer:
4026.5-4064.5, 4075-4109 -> 1.05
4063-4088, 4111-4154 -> 1.03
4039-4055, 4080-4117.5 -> 1.06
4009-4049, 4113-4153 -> 1.04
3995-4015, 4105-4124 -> 1.05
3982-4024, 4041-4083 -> 0.97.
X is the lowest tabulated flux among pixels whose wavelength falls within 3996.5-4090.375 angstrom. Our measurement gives 3.223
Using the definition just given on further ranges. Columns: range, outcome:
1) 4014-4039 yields 3.469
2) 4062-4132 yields 3.204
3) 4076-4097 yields 3.474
